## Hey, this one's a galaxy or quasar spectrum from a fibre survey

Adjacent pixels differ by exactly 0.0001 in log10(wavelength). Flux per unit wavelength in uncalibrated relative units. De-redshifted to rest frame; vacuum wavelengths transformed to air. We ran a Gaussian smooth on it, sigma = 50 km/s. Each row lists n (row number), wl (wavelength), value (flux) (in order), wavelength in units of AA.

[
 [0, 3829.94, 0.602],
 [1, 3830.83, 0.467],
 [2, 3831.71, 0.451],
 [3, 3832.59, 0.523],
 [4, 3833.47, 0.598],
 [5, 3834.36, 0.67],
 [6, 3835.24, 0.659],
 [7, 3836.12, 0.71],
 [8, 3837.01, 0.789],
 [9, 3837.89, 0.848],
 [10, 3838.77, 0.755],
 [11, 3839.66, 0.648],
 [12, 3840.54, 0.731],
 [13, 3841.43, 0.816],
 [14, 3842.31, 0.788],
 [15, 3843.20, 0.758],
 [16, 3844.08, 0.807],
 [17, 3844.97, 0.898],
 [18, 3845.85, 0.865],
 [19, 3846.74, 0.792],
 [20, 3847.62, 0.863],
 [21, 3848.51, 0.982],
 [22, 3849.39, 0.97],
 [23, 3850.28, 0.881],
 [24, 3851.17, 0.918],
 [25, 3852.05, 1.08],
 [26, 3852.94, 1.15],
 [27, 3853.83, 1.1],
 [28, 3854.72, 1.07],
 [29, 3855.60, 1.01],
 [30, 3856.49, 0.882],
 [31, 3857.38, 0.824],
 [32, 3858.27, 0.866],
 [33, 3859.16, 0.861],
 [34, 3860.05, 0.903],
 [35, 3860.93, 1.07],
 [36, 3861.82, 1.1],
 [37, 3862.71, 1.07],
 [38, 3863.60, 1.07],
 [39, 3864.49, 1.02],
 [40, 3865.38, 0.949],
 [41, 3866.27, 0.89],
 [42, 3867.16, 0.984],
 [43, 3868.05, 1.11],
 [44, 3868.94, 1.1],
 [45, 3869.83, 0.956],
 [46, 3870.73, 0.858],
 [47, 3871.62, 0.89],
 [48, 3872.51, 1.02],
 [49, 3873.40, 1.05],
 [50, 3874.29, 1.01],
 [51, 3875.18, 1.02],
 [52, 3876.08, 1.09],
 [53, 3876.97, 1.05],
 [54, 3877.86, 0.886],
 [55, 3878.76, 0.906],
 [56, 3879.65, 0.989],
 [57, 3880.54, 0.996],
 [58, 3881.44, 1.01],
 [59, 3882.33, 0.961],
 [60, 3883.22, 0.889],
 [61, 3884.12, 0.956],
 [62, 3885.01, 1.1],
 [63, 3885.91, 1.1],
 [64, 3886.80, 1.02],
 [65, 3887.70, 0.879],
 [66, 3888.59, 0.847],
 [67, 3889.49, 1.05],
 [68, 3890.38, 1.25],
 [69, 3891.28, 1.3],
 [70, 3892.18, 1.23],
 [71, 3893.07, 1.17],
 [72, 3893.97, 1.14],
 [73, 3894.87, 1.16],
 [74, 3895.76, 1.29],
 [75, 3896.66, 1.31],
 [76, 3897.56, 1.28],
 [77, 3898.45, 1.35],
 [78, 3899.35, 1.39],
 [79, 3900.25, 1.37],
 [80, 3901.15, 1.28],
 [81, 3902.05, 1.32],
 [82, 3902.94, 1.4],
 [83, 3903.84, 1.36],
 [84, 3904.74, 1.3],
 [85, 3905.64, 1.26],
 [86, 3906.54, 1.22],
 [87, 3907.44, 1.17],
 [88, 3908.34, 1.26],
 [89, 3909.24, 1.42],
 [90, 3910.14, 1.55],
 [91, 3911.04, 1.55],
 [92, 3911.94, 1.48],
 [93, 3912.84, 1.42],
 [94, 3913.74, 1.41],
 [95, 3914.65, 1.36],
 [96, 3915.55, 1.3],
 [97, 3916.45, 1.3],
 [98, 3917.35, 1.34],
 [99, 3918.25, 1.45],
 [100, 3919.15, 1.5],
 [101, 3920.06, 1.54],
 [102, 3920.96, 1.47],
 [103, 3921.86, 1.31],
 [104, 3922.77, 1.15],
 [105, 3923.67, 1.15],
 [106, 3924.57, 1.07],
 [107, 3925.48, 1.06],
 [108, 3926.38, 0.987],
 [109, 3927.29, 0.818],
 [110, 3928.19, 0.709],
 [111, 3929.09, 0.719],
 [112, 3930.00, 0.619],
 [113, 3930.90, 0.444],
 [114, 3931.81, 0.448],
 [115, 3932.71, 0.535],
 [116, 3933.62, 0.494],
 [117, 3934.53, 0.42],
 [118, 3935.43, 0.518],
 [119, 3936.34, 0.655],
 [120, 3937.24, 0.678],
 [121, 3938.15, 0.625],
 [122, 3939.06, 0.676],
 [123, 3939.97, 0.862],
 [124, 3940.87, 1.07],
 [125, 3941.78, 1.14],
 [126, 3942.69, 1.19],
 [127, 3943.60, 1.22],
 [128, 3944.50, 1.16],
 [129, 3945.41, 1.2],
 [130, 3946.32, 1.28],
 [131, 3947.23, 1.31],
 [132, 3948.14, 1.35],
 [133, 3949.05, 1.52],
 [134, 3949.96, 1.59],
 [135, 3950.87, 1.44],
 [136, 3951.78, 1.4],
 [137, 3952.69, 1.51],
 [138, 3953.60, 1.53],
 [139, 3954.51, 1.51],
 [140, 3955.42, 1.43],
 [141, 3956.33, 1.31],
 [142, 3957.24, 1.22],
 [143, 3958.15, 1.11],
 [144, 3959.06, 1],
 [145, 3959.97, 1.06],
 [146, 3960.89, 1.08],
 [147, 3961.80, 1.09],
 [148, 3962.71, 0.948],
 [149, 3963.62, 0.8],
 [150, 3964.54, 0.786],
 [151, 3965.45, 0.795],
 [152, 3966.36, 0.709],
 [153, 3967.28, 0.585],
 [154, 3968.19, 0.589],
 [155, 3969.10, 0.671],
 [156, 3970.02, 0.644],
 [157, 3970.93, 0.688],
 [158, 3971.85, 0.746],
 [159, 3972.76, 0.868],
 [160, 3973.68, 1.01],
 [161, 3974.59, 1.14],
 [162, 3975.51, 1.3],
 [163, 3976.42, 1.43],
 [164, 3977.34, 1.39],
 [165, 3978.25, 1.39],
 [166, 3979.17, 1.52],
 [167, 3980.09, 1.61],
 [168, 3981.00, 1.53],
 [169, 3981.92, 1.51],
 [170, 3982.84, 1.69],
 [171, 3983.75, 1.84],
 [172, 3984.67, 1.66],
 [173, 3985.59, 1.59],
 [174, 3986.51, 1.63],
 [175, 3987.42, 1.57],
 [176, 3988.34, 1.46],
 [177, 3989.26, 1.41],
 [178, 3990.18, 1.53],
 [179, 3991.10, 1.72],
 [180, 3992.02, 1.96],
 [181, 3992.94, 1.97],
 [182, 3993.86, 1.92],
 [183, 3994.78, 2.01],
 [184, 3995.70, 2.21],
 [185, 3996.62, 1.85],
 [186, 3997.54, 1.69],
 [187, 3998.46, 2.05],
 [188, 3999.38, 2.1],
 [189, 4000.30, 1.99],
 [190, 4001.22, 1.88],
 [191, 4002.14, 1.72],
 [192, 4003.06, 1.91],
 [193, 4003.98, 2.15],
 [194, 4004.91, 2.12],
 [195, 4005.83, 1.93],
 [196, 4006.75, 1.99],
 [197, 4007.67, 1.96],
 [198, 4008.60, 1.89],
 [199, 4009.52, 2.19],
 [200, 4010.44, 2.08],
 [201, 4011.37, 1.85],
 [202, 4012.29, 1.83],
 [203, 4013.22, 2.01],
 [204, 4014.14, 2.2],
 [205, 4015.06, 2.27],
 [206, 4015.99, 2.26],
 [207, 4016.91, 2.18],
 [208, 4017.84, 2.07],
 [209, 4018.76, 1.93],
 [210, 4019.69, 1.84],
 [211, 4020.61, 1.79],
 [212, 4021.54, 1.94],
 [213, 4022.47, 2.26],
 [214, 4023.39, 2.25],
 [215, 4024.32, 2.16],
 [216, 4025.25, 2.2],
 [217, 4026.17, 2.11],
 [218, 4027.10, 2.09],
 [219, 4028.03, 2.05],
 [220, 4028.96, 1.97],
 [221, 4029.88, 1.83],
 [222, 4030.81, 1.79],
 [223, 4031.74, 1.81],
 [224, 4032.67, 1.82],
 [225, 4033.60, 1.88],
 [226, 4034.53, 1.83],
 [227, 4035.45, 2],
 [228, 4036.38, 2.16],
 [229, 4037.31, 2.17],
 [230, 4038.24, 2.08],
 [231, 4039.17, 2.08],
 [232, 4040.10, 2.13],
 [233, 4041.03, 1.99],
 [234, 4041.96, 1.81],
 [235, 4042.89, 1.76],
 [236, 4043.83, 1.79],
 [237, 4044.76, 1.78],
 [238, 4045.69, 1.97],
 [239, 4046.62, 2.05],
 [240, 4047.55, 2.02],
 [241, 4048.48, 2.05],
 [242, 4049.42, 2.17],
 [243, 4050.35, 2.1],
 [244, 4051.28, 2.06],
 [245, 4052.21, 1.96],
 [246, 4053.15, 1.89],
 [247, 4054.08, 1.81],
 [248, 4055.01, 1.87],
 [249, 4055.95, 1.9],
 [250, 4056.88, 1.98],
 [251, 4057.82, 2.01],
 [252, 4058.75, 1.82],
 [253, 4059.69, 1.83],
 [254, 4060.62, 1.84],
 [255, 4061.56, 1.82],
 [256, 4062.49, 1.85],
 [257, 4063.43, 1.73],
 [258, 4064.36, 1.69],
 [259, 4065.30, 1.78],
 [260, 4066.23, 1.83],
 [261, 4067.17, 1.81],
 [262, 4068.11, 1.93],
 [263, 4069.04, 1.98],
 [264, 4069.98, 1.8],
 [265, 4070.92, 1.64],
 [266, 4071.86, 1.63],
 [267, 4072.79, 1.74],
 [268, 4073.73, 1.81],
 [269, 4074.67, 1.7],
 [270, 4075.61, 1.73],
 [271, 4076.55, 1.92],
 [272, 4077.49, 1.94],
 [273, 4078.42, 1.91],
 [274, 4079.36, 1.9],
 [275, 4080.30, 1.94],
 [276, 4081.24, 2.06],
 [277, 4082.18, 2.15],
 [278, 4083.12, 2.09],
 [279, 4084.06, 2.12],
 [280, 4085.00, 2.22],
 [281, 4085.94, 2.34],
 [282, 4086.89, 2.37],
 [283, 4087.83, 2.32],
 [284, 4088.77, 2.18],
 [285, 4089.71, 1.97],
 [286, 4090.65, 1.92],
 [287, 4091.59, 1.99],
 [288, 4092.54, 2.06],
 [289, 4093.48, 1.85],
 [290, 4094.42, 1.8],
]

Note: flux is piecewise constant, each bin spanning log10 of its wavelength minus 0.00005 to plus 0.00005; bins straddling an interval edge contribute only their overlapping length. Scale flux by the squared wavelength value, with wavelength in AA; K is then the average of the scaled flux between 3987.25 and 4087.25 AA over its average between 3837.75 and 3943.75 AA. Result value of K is 2.02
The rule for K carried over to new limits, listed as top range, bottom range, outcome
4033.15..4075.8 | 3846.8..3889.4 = 2.12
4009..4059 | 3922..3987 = 1.92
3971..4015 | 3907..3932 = 1.51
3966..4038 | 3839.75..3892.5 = 1.92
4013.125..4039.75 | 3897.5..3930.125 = 1.70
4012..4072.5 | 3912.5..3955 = 1.88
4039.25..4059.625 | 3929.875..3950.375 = 2.24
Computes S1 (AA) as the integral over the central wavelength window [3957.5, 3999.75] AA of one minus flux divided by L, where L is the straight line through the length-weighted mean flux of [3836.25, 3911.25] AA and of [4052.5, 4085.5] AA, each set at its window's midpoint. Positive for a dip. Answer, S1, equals 4.6 AA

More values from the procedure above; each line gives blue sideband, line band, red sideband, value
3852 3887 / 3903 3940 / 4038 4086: 4.8 AA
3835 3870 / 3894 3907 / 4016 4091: -1.5 AA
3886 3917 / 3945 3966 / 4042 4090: 3.7 AA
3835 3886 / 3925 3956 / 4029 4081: 7.8 AA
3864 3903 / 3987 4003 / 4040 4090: -2.2 AA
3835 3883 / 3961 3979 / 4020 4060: 7.3 AA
